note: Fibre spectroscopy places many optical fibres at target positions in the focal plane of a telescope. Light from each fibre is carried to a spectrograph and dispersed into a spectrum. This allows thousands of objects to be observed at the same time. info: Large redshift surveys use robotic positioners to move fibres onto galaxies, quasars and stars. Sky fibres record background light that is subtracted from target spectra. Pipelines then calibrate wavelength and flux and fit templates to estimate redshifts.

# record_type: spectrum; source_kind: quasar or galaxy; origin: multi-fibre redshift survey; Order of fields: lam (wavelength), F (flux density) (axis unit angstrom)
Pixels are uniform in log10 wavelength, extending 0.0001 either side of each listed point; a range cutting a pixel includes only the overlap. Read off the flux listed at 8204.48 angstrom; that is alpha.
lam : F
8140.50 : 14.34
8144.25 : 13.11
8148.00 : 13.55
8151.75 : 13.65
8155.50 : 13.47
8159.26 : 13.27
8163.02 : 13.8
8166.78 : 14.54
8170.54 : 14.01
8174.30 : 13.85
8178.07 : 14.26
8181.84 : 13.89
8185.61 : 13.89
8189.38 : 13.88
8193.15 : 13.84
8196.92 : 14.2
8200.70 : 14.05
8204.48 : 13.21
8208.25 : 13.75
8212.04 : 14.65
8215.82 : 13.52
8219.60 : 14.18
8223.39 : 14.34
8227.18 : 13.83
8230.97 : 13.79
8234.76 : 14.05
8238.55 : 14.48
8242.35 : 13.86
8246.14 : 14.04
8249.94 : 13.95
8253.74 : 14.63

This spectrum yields 13.21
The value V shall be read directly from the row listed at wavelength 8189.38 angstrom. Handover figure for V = 13.88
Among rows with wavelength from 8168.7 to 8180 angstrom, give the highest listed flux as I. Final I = 14.26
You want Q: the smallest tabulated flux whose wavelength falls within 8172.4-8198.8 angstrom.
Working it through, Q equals 13.84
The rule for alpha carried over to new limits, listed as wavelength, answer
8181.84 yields 13.89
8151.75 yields 13.65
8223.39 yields 14.34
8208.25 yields 13.75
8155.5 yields 13.47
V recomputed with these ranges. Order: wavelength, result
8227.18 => 13.83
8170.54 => 14.01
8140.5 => 14.34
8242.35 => 13.86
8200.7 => 14.05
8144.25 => 13.11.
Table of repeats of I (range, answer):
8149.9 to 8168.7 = 14.54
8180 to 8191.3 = 13.89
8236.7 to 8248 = 14.48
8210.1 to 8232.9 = 14.65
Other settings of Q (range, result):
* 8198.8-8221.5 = 13.21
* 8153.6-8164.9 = 13.27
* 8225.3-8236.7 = 13.79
